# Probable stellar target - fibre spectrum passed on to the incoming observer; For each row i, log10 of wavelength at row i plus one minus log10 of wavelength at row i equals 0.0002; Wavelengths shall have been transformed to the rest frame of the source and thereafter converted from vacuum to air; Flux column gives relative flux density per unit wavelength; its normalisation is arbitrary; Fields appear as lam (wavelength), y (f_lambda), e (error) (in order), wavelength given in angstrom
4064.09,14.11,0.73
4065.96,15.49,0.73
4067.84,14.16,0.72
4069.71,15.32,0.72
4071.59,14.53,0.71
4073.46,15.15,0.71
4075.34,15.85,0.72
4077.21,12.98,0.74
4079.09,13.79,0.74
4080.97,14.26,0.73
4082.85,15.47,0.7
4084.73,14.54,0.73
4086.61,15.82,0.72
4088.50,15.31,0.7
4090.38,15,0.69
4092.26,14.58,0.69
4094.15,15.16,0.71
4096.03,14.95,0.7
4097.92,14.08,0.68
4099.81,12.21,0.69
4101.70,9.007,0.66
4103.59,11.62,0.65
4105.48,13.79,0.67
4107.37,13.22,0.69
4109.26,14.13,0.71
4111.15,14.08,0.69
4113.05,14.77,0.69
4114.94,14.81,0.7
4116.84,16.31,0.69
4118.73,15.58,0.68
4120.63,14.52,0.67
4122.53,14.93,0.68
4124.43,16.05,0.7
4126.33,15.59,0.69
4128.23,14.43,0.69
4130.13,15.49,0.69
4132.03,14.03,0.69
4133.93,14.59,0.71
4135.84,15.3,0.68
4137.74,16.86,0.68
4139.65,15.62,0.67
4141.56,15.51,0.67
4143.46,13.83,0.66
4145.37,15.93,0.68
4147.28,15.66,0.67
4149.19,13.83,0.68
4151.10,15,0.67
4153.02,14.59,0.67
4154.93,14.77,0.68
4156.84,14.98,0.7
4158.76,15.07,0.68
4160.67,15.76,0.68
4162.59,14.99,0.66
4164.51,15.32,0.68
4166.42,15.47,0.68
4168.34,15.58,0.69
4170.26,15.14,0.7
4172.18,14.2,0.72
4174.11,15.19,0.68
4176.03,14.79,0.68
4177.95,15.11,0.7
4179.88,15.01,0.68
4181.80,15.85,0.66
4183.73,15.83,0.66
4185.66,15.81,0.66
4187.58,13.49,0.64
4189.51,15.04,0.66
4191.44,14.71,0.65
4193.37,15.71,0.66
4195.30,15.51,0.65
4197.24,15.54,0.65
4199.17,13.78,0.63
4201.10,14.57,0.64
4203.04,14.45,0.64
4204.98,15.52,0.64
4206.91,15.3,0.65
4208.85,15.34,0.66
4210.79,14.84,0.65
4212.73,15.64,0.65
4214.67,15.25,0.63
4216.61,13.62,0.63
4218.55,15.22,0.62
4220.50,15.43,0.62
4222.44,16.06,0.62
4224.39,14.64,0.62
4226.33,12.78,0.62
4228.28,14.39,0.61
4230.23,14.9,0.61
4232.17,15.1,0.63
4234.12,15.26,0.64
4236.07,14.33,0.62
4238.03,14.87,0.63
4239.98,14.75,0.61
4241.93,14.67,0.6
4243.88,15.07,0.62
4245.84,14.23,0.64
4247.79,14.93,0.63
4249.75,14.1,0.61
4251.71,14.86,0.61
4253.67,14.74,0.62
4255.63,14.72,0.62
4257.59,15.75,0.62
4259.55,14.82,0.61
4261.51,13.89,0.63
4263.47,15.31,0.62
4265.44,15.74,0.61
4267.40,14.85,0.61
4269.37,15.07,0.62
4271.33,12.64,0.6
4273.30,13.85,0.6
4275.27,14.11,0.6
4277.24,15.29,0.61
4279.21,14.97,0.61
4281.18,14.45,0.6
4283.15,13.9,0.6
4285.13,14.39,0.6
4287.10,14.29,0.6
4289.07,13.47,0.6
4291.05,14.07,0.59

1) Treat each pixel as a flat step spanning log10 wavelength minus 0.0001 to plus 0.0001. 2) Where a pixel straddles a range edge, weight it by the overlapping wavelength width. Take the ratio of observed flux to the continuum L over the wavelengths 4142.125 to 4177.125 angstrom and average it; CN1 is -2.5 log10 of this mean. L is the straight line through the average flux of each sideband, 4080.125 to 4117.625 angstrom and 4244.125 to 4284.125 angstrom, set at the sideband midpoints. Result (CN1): -0.052 mag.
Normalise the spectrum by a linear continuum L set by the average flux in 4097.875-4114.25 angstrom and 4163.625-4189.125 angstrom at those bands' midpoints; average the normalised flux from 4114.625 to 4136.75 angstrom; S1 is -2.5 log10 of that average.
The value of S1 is -0.12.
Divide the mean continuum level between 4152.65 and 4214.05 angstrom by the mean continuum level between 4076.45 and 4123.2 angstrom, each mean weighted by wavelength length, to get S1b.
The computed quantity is 1.06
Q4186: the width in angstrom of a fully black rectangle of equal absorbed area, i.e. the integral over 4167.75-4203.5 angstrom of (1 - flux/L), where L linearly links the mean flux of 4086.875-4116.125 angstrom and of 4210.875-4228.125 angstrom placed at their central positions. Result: -1.2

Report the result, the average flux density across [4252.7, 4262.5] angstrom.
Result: 14.8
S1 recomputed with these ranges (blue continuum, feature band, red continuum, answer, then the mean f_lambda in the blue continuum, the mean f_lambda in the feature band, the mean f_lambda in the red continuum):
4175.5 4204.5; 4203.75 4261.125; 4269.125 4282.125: -0.01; 15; 14.9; 14.3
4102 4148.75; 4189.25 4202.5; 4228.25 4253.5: -0.01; 14.8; 15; 14.7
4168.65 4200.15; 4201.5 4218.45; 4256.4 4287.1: -0.01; 15.1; 15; 14.6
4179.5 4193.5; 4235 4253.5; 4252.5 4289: 0.01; 15.2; 14.6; 14.6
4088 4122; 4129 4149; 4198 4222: -0.06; 14.1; 15.2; 14.9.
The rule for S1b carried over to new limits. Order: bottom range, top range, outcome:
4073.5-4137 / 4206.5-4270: 1.03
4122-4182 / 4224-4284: 0.97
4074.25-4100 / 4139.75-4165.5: 1.03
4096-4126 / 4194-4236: 1.06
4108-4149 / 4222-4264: 0.97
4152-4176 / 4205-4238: 0.99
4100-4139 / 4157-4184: 1.05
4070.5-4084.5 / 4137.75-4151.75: 1.04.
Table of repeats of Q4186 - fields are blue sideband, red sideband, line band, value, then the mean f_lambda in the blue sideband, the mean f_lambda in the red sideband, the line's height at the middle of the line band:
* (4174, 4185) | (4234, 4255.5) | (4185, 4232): 0.4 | 15.3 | 14.7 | 15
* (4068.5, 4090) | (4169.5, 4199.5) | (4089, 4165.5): 1.4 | 14.8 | 15.1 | 14.9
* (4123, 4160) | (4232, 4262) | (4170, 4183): 0.0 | 15.1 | 14.8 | 15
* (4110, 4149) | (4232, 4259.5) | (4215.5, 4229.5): 0.3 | 15.2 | 14.8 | 14.9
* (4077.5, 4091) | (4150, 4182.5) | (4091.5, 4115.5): 2.1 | 14.8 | 15.1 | 14.9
